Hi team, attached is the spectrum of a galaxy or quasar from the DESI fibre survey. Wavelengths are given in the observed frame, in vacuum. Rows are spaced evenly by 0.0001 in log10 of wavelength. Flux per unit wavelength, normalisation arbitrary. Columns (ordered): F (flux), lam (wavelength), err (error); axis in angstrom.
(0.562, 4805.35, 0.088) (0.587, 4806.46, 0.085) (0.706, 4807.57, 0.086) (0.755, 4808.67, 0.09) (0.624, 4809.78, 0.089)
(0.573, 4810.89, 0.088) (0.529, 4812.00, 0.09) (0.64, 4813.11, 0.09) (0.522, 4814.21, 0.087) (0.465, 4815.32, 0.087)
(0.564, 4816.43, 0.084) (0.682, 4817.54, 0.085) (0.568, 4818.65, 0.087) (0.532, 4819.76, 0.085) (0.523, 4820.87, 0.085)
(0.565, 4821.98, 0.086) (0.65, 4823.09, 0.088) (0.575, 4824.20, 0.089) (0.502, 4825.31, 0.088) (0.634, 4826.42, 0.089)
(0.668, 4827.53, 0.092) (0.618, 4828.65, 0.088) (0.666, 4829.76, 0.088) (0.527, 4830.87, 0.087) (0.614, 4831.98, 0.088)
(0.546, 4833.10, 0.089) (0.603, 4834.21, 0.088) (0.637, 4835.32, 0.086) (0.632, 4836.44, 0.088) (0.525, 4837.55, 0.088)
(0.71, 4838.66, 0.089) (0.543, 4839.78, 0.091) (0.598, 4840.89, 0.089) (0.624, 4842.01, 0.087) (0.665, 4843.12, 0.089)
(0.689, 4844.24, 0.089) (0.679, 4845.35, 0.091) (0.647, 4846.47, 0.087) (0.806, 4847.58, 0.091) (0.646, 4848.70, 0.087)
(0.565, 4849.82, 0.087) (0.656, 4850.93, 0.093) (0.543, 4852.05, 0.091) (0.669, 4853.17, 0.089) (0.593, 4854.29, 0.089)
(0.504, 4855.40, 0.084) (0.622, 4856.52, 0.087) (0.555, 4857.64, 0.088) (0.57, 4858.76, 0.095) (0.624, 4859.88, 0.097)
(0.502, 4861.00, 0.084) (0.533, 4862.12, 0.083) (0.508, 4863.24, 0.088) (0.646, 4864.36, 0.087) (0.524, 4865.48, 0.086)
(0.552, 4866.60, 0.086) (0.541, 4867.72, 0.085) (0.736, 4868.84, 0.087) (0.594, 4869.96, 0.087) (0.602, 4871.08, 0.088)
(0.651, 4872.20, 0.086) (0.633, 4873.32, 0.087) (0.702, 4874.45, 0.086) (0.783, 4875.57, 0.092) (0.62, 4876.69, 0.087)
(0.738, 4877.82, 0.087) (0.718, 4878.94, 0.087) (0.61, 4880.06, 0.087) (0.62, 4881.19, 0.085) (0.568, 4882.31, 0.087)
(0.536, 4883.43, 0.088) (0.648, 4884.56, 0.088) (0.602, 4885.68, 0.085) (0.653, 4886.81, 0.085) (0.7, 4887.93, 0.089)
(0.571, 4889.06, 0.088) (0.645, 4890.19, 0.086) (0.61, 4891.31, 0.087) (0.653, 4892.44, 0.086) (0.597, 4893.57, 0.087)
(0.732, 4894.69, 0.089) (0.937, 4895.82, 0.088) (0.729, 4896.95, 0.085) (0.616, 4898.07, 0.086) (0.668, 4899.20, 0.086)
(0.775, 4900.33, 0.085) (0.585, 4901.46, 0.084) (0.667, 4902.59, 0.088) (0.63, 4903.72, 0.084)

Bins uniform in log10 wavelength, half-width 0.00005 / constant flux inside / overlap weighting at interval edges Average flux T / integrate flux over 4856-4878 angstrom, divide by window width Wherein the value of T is 0.609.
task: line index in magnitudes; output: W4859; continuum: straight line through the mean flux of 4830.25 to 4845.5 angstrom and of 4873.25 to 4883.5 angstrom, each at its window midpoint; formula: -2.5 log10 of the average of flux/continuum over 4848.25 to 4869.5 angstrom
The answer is 0.09 mag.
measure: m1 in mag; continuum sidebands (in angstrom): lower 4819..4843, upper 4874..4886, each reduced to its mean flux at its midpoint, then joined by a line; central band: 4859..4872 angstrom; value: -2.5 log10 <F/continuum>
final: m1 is 0.097 mag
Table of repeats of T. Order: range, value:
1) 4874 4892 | 0.645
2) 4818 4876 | 0.607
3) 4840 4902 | 0.634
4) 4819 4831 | 0.589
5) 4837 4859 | 0.621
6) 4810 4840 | 0.587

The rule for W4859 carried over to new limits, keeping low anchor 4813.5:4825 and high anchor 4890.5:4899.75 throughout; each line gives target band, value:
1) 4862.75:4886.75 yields 0.05 mag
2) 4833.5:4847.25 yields -0.06 mag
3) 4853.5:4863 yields 0.12 mag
